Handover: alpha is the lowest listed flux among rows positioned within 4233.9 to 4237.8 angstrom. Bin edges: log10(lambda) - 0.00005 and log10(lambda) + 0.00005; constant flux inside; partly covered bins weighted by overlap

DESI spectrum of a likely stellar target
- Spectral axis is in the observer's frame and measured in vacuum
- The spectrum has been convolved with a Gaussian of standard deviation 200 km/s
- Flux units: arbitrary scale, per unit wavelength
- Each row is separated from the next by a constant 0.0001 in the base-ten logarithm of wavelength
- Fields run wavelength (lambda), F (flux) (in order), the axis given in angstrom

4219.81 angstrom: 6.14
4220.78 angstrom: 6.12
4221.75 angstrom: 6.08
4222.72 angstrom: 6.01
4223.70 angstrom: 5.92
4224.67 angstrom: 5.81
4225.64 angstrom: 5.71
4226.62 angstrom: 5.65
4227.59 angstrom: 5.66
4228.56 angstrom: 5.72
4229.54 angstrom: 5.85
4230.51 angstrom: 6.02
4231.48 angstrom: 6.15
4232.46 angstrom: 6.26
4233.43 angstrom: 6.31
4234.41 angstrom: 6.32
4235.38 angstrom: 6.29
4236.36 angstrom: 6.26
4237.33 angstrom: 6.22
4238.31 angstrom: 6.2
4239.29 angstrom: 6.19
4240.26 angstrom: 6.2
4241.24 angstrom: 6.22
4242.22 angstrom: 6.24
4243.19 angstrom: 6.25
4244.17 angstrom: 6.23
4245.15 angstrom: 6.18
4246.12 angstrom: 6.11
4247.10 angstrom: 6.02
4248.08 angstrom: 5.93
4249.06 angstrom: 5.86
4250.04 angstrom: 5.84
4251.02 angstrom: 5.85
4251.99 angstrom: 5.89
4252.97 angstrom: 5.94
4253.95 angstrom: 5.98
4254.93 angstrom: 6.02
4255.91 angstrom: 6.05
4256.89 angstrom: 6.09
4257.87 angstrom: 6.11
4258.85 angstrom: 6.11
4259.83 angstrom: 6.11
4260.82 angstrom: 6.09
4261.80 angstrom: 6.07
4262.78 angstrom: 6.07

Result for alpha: 6.22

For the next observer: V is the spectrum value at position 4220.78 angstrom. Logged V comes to 6.12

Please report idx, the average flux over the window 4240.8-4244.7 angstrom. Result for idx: 6.23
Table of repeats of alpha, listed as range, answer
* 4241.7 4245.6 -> 6.18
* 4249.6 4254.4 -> 5.84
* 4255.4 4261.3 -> 6.05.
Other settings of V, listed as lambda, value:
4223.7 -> 5.92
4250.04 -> 5.84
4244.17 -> 6.23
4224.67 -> 5.81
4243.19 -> 6.25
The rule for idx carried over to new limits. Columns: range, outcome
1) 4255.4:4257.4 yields 6.07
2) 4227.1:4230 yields 5.74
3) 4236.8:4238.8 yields 6.21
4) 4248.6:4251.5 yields 5.84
